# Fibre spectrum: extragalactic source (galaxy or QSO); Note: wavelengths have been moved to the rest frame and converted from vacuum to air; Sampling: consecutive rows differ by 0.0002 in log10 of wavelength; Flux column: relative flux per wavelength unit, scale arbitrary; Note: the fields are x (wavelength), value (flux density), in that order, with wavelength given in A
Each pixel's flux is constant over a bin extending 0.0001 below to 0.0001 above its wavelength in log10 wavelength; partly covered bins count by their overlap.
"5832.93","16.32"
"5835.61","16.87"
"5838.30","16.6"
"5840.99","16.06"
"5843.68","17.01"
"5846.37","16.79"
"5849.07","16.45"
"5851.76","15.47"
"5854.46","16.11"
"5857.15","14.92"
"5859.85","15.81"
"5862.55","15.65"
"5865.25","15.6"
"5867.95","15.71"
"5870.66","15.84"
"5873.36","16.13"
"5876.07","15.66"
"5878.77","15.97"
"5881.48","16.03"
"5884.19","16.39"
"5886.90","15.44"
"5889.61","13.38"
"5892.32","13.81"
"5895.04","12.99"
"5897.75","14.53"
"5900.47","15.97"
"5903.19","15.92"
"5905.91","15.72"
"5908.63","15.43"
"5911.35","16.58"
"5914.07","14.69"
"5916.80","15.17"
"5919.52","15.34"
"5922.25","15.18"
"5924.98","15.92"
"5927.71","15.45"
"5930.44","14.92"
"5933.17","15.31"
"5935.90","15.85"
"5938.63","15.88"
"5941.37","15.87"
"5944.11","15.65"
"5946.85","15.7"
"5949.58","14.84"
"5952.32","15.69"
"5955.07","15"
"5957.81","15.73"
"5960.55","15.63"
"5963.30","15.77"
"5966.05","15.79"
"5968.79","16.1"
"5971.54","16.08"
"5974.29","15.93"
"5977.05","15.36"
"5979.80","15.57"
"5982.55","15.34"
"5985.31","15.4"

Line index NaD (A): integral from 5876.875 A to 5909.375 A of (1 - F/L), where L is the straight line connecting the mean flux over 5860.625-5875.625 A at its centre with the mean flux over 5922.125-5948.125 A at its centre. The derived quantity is 1.2 A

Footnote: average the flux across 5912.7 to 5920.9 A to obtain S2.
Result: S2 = 15.1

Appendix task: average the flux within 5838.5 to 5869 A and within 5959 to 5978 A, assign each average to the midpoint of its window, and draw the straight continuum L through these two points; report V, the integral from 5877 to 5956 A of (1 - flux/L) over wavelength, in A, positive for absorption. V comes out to 2.77 A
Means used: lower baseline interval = 16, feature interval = 15.3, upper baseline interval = 15.8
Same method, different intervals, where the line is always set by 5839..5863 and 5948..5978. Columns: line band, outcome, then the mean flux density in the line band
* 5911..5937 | 0.6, 15.4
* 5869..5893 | 0.7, 15.5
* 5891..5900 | 1.1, 14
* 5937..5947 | 0.0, 15.8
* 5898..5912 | 0.1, 15.8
